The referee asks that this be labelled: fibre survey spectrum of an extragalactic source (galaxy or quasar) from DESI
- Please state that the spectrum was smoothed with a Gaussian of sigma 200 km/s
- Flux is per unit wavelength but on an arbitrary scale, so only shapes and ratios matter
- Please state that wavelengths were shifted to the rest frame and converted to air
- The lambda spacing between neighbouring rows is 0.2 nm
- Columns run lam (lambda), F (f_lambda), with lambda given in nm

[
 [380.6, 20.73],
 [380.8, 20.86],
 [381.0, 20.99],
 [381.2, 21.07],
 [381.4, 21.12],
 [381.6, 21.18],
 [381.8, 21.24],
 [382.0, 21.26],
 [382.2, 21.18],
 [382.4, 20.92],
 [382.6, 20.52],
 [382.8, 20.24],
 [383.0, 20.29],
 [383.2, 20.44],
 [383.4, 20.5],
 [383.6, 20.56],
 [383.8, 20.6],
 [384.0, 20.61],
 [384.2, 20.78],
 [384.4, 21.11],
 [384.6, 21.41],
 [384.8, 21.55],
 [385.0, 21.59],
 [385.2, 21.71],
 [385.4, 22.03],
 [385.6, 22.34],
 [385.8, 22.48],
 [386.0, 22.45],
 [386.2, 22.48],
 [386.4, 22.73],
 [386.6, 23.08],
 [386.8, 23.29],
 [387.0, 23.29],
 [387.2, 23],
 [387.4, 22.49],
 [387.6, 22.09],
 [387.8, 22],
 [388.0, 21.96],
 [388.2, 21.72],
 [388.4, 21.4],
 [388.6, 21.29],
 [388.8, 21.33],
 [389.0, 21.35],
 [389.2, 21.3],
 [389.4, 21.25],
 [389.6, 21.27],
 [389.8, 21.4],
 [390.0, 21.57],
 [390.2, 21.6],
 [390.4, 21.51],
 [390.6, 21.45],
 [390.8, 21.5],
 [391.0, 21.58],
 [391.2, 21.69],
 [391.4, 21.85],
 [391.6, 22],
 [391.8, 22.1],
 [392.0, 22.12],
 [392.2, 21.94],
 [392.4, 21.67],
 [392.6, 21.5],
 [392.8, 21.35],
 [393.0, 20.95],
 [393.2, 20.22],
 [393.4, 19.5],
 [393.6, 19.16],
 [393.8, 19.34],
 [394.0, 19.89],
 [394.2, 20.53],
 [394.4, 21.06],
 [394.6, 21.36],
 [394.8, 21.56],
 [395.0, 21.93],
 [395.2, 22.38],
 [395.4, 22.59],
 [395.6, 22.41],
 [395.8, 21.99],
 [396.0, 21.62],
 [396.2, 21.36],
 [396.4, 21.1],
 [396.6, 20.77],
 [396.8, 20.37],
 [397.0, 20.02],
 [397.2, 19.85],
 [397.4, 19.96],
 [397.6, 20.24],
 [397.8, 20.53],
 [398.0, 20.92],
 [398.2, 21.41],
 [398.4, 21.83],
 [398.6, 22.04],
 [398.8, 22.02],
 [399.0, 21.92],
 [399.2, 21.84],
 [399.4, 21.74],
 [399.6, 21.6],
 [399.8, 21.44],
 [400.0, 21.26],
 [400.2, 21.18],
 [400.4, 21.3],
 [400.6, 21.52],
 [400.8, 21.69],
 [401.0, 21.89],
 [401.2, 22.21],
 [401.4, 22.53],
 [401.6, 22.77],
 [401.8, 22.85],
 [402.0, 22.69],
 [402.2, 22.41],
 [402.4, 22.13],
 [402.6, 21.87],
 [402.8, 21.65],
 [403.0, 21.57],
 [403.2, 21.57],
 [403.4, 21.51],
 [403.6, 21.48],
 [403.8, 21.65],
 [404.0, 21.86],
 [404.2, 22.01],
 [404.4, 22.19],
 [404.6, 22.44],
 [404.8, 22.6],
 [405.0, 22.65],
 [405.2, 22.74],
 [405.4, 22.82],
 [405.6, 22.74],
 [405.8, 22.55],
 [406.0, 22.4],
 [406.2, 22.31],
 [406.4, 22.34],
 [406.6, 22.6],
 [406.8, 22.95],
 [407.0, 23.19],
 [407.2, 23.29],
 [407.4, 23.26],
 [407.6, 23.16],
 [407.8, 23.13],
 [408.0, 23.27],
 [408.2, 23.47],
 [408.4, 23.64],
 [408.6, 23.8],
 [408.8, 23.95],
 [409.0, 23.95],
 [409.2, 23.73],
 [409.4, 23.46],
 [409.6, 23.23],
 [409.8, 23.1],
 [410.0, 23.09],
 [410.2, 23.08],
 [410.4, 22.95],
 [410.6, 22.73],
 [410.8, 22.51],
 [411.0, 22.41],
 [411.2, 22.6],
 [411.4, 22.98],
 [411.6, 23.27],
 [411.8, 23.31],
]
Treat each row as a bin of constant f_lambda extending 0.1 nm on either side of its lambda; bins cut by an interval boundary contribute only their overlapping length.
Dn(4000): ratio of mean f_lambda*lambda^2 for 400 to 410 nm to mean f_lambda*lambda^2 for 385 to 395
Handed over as 1.1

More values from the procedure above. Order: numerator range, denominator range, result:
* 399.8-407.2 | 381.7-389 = 1.13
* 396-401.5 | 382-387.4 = 1.06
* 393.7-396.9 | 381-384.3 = 1.09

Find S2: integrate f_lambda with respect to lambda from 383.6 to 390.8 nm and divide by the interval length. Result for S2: 21.8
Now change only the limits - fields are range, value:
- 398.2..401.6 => 21.8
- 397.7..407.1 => 22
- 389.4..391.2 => 21.5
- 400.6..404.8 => 22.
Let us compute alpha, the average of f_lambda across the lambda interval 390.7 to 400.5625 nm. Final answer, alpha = 21.2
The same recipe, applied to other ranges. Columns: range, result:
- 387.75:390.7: 21.5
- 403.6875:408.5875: 22.7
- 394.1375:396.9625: 21.5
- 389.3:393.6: 21.4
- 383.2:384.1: 20.6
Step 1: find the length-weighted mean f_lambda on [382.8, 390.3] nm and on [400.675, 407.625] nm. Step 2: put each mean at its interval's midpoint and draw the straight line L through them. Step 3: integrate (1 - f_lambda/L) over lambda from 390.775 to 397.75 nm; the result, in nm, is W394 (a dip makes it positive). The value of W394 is 0.27 nm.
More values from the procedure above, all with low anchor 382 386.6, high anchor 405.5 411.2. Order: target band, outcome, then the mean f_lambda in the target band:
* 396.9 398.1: 0.11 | 20.3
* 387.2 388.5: -0.03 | 22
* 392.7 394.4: 0.14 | 20.2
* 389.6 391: 0.02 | 21.5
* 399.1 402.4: 0.09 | 21.9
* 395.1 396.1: 0.00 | 22.2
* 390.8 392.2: 0.00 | 21.9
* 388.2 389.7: 0.02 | 21.3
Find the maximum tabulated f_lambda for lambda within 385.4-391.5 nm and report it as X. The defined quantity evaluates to 23.29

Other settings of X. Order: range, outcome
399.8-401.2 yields 22.21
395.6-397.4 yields 22.41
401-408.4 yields 23.64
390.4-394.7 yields 22.12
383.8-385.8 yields 22.48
